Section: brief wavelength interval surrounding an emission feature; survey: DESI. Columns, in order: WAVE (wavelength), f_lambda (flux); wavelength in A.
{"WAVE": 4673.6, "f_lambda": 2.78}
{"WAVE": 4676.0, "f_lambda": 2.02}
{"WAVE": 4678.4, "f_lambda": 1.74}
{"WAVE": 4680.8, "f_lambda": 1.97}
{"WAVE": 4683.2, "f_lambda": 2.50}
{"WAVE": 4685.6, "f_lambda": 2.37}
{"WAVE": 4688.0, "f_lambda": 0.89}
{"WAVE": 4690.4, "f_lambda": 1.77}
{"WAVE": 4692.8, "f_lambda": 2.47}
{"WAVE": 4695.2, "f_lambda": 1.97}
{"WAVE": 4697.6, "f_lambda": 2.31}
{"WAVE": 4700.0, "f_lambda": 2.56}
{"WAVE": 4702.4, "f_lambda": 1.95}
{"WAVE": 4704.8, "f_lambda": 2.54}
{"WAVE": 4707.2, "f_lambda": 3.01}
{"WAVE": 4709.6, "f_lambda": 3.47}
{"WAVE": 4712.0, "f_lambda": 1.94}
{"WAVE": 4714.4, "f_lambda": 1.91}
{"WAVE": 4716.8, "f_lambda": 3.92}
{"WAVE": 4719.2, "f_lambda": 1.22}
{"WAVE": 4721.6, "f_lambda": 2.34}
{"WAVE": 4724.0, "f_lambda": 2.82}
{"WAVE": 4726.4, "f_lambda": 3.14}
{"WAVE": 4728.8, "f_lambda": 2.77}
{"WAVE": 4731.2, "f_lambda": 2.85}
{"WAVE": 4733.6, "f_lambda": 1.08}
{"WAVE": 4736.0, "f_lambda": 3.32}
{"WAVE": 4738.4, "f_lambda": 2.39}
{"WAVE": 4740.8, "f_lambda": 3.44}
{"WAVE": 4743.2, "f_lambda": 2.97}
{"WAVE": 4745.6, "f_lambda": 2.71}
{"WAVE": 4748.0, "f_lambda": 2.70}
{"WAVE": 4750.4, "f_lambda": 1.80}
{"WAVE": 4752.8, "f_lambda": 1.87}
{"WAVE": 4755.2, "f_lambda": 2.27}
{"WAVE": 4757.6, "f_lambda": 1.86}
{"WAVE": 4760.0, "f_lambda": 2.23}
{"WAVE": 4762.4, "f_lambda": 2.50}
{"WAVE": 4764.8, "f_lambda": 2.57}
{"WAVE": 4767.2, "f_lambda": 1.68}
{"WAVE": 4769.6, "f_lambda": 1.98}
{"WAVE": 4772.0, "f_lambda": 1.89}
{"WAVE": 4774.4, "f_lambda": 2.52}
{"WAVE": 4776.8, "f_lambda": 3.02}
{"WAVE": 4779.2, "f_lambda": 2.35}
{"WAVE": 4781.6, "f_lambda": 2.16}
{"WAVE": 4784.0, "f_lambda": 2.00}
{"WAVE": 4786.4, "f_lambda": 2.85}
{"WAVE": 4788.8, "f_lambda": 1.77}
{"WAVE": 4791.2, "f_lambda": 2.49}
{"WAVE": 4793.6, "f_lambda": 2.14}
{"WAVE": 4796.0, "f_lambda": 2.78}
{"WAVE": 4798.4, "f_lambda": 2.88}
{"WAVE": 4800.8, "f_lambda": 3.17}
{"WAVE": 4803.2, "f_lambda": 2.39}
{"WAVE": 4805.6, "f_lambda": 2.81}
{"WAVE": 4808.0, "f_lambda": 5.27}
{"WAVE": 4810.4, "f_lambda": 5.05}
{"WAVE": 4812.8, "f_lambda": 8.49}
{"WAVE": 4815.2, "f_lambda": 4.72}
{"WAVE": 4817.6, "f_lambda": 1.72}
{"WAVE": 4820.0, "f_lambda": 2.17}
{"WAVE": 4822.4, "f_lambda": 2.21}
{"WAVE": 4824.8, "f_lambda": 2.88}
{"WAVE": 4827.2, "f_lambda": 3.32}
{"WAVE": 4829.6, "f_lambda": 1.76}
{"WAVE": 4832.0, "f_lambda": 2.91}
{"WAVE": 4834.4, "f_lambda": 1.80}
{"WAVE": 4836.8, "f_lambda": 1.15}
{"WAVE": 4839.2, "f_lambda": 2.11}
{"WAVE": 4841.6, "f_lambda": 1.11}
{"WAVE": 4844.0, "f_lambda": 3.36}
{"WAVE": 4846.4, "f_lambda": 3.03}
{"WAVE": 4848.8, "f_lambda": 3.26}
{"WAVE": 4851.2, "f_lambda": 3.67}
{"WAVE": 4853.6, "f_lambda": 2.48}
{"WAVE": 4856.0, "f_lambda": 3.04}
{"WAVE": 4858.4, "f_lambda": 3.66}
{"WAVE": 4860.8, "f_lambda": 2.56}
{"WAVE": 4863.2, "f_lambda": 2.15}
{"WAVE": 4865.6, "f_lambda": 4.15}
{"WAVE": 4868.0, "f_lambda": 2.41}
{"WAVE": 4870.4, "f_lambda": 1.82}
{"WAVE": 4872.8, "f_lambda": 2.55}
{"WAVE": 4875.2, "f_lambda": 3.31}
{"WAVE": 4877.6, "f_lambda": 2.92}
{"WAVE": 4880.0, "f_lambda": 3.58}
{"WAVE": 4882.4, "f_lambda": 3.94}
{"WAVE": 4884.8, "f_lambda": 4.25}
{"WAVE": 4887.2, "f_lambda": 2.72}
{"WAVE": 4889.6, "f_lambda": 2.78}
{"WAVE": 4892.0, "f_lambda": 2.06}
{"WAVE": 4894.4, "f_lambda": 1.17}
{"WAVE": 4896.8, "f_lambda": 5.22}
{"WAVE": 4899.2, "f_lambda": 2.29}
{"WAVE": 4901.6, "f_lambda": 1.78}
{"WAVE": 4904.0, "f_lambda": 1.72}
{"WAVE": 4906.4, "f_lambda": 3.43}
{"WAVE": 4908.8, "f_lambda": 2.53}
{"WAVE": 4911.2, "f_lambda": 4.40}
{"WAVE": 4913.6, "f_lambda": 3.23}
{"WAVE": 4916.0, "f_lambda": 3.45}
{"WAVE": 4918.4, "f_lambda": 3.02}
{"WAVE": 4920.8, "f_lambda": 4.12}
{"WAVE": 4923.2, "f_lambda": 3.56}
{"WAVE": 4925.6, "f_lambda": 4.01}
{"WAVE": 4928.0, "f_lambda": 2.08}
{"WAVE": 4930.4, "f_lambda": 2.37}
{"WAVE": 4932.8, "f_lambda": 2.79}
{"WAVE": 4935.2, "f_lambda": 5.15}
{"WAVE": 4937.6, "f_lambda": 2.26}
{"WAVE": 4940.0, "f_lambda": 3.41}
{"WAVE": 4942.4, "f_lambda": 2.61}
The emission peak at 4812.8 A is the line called [O II]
